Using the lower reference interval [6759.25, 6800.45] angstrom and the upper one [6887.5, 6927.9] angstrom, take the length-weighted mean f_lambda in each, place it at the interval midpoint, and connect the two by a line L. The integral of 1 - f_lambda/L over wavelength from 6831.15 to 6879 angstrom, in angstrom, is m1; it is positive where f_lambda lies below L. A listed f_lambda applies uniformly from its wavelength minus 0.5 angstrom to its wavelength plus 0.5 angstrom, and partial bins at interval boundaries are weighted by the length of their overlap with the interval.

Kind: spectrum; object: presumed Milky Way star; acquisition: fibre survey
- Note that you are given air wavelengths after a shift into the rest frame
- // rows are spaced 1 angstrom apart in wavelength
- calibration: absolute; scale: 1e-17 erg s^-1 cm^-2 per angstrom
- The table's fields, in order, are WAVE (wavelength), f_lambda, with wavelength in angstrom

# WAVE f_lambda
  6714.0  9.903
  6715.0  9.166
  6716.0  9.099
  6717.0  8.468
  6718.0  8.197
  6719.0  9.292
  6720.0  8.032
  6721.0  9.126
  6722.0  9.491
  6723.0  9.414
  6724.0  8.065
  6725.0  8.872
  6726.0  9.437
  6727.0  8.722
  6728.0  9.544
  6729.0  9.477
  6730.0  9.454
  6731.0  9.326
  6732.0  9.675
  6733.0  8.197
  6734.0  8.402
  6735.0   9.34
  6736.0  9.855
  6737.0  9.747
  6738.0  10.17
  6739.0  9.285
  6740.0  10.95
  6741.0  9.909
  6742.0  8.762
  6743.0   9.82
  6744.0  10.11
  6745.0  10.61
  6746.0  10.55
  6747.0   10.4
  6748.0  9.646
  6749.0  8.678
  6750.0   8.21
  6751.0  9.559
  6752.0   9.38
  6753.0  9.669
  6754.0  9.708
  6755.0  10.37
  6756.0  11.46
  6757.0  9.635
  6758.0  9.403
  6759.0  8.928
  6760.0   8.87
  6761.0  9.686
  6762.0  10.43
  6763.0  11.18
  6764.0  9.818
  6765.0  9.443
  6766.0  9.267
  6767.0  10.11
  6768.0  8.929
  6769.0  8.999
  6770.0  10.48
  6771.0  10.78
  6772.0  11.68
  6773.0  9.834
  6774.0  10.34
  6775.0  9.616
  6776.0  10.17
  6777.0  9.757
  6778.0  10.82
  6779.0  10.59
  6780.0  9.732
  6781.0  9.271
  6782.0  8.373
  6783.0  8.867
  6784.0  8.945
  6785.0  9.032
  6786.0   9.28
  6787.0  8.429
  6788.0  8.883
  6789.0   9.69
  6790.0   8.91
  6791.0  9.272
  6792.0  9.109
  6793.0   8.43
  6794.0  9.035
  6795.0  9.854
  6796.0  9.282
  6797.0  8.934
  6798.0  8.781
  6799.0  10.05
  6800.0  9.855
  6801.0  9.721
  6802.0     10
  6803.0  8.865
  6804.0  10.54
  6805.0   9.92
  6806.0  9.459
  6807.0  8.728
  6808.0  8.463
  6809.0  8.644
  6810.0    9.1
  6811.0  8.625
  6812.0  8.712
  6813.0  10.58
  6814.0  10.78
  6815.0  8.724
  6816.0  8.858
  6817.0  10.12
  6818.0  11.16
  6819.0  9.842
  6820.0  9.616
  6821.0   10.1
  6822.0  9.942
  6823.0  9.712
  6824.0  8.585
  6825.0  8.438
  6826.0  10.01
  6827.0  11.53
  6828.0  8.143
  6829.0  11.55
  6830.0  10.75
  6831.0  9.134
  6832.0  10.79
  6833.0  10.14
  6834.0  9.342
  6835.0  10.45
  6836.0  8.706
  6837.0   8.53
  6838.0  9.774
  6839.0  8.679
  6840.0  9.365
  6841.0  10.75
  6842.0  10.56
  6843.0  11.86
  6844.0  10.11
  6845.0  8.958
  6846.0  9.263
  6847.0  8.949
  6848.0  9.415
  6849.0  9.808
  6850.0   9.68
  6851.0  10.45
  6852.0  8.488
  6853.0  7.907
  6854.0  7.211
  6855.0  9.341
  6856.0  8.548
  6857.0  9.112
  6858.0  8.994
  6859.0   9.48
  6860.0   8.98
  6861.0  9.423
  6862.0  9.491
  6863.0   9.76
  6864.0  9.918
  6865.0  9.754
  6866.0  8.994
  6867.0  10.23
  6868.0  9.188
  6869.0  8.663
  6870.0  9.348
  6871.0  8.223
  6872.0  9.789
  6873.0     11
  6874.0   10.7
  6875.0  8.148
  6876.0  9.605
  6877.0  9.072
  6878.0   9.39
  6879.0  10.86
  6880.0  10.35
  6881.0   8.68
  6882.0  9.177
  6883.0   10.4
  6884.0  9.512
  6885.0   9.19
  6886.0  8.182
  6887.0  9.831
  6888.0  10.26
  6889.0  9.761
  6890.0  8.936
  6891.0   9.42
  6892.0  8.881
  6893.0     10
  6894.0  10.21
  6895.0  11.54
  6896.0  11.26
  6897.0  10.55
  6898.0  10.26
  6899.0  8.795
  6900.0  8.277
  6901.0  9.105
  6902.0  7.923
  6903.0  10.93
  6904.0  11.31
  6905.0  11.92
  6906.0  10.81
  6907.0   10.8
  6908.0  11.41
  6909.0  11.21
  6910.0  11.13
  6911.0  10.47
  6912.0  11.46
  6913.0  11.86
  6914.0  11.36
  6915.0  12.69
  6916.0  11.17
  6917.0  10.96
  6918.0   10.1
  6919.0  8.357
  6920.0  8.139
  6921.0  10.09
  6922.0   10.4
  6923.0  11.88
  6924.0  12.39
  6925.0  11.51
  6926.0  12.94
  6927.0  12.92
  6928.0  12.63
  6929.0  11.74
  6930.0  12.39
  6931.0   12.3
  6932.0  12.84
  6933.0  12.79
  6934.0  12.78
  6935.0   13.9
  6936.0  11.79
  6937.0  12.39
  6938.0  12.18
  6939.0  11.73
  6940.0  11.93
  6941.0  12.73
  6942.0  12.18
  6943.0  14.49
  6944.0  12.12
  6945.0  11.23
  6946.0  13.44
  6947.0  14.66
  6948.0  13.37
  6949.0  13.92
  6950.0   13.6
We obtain 3.4 angstrom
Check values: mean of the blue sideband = 9.58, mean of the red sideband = 10.6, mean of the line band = 9.47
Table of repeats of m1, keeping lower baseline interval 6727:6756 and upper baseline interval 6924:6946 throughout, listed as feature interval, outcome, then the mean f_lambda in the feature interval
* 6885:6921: 5.3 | 10.2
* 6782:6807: 2.7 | 9.27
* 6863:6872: 1.7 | 9.34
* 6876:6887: 2.1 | 9.5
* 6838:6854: 2.3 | 9.55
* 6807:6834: 2.8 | 9.67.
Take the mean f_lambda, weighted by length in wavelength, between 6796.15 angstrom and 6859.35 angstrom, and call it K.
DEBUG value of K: 9.53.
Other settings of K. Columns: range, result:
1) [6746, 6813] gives 9.54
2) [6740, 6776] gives 9.86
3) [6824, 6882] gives 9.53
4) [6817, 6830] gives 9.93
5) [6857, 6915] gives 9.92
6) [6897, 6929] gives 10.8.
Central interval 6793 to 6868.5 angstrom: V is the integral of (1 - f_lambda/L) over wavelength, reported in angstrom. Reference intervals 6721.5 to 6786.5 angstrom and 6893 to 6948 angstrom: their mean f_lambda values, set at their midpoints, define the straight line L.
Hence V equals 6.85 angstrom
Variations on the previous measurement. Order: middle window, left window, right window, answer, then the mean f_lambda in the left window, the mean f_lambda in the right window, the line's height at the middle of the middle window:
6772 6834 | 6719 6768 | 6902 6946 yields 4.1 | 9.54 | 11.7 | 10.2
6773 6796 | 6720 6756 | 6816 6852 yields 0.6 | 9.49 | 9.8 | 9.64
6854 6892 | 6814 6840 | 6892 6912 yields 2.7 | 9.72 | 10.4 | 10.1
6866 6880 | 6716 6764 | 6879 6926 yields 0.8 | 9.48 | 10.3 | 10.2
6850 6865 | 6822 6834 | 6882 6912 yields 1.3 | 9.87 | 10.1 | 9.96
